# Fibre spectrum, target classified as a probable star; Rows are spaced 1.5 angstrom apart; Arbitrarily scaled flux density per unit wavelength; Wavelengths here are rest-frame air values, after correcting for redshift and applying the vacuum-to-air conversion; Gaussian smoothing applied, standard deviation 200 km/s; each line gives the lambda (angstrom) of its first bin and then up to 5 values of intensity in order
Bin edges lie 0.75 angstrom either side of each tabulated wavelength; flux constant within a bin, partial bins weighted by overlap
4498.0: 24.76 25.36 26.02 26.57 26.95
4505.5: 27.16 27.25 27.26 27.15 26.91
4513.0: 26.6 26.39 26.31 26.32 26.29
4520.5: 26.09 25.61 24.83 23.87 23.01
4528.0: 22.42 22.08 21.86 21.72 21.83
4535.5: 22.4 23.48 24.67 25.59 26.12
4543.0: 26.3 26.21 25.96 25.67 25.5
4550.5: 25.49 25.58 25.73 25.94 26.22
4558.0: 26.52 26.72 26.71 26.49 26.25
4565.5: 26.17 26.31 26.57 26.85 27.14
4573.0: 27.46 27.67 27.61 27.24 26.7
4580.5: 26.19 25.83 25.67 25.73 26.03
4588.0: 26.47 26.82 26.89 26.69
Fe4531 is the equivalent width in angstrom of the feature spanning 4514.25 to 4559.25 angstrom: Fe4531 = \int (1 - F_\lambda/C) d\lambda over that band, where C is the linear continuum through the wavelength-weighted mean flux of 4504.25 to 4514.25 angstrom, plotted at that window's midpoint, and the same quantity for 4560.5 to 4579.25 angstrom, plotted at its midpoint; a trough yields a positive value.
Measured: 3.5 angstrom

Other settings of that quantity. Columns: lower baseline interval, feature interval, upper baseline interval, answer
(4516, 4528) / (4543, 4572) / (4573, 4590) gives -0.3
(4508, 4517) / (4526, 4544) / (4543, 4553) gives 1.8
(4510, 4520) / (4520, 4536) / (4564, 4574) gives 2.0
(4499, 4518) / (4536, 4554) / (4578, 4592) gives 0.7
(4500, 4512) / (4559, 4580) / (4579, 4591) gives -0.4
